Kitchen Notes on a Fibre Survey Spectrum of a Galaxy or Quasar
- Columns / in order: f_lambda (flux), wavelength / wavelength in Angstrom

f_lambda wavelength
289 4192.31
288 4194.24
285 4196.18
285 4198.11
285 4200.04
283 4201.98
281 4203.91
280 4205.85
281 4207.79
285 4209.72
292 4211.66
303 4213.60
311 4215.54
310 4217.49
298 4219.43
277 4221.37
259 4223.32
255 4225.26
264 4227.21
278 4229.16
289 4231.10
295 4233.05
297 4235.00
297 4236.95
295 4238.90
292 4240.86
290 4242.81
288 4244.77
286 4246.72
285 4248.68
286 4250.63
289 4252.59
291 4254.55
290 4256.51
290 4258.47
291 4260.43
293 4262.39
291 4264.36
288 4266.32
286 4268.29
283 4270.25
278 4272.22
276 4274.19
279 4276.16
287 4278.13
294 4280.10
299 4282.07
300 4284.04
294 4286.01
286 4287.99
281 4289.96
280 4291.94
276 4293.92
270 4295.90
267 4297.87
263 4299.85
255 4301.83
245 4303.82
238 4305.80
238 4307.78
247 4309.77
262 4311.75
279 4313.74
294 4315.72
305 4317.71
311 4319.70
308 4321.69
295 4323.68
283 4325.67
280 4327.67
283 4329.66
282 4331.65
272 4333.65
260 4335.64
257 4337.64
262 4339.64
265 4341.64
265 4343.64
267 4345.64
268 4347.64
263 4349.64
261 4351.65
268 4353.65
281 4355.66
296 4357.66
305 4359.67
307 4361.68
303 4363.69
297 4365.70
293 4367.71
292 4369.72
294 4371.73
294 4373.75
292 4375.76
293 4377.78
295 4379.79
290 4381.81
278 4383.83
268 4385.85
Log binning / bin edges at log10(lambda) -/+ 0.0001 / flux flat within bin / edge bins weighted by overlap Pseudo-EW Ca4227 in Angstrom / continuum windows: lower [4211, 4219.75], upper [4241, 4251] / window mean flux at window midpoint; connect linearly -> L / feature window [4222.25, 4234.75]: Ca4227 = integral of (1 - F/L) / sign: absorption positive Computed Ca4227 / 0.9 Angstrom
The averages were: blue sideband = 303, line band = 275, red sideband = 288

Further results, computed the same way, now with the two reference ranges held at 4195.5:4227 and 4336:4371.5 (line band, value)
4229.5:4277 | -0.83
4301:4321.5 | 0.87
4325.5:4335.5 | 0.08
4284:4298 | 0.03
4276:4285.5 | -0.36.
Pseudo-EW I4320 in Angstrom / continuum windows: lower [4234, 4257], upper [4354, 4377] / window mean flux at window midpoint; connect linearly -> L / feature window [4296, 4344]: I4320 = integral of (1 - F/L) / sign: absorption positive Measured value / 3.5 Angstrom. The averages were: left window 290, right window 295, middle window 272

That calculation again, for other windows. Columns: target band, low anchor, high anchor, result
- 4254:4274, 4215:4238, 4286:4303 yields -0.6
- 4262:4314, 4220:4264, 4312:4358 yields 1.2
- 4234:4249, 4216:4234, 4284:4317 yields -0.7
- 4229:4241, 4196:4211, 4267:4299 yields -0.4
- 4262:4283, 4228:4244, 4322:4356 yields -0.2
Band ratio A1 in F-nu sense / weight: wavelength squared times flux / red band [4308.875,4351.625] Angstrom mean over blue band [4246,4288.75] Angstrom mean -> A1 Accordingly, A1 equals 0.99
